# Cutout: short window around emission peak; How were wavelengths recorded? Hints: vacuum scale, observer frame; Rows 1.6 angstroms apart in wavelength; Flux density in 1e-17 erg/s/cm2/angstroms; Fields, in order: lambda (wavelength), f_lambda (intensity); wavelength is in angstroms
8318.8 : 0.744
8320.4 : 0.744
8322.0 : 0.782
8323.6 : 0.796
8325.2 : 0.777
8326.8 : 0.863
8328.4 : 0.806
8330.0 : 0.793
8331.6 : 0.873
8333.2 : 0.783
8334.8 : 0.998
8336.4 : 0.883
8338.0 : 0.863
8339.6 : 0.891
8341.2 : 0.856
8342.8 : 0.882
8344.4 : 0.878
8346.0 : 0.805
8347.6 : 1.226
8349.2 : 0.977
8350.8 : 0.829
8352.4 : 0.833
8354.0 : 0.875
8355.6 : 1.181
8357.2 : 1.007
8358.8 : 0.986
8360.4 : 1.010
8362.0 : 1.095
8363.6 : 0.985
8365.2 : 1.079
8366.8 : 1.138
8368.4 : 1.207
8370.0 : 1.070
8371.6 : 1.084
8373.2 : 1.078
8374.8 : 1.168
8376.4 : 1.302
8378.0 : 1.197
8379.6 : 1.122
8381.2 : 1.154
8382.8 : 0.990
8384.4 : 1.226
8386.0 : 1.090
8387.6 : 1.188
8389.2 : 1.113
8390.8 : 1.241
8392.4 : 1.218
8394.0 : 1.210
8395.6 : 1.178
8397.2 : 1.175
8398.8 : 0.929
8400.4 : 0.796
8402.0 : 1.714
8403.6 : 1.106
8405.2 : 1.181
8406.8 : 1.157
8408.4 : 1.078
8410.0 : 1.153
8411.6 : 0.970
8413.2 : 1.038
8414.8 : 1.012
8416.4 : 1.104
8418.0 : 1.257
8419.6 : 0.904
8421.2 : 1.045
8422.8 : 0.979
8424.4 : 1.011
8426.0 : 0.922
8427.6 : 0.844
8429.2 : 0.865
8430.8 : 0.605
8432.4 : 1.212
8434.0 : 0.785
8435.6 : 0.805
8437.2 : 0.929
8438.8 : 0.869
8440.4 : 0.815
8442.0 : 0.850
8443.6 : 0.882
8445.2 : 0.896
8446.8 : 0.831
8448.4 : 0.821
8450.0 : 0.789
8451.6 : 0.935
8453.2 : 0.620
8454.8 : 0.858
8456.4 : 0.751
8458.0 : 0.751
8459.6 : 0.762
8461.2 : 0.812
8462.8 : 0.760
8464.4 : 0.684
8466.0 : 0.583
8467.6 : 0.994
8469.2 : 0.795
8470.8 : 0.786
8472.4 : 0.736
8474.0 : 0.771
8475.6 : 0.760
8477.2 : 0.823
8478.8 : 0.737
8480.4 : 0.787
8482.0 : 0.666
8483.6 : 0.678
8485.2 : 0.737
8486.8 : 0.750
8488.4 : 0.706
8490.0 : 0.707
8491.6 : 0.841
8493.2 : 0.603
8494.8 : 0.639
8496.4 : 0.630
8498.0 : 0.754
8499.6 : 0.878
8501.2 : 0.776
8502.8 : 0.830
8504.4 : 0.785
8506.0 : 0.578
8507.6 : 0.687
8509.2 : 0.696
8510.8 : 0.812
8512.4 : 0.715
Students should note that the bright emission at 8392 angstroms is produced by Mg II 2798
